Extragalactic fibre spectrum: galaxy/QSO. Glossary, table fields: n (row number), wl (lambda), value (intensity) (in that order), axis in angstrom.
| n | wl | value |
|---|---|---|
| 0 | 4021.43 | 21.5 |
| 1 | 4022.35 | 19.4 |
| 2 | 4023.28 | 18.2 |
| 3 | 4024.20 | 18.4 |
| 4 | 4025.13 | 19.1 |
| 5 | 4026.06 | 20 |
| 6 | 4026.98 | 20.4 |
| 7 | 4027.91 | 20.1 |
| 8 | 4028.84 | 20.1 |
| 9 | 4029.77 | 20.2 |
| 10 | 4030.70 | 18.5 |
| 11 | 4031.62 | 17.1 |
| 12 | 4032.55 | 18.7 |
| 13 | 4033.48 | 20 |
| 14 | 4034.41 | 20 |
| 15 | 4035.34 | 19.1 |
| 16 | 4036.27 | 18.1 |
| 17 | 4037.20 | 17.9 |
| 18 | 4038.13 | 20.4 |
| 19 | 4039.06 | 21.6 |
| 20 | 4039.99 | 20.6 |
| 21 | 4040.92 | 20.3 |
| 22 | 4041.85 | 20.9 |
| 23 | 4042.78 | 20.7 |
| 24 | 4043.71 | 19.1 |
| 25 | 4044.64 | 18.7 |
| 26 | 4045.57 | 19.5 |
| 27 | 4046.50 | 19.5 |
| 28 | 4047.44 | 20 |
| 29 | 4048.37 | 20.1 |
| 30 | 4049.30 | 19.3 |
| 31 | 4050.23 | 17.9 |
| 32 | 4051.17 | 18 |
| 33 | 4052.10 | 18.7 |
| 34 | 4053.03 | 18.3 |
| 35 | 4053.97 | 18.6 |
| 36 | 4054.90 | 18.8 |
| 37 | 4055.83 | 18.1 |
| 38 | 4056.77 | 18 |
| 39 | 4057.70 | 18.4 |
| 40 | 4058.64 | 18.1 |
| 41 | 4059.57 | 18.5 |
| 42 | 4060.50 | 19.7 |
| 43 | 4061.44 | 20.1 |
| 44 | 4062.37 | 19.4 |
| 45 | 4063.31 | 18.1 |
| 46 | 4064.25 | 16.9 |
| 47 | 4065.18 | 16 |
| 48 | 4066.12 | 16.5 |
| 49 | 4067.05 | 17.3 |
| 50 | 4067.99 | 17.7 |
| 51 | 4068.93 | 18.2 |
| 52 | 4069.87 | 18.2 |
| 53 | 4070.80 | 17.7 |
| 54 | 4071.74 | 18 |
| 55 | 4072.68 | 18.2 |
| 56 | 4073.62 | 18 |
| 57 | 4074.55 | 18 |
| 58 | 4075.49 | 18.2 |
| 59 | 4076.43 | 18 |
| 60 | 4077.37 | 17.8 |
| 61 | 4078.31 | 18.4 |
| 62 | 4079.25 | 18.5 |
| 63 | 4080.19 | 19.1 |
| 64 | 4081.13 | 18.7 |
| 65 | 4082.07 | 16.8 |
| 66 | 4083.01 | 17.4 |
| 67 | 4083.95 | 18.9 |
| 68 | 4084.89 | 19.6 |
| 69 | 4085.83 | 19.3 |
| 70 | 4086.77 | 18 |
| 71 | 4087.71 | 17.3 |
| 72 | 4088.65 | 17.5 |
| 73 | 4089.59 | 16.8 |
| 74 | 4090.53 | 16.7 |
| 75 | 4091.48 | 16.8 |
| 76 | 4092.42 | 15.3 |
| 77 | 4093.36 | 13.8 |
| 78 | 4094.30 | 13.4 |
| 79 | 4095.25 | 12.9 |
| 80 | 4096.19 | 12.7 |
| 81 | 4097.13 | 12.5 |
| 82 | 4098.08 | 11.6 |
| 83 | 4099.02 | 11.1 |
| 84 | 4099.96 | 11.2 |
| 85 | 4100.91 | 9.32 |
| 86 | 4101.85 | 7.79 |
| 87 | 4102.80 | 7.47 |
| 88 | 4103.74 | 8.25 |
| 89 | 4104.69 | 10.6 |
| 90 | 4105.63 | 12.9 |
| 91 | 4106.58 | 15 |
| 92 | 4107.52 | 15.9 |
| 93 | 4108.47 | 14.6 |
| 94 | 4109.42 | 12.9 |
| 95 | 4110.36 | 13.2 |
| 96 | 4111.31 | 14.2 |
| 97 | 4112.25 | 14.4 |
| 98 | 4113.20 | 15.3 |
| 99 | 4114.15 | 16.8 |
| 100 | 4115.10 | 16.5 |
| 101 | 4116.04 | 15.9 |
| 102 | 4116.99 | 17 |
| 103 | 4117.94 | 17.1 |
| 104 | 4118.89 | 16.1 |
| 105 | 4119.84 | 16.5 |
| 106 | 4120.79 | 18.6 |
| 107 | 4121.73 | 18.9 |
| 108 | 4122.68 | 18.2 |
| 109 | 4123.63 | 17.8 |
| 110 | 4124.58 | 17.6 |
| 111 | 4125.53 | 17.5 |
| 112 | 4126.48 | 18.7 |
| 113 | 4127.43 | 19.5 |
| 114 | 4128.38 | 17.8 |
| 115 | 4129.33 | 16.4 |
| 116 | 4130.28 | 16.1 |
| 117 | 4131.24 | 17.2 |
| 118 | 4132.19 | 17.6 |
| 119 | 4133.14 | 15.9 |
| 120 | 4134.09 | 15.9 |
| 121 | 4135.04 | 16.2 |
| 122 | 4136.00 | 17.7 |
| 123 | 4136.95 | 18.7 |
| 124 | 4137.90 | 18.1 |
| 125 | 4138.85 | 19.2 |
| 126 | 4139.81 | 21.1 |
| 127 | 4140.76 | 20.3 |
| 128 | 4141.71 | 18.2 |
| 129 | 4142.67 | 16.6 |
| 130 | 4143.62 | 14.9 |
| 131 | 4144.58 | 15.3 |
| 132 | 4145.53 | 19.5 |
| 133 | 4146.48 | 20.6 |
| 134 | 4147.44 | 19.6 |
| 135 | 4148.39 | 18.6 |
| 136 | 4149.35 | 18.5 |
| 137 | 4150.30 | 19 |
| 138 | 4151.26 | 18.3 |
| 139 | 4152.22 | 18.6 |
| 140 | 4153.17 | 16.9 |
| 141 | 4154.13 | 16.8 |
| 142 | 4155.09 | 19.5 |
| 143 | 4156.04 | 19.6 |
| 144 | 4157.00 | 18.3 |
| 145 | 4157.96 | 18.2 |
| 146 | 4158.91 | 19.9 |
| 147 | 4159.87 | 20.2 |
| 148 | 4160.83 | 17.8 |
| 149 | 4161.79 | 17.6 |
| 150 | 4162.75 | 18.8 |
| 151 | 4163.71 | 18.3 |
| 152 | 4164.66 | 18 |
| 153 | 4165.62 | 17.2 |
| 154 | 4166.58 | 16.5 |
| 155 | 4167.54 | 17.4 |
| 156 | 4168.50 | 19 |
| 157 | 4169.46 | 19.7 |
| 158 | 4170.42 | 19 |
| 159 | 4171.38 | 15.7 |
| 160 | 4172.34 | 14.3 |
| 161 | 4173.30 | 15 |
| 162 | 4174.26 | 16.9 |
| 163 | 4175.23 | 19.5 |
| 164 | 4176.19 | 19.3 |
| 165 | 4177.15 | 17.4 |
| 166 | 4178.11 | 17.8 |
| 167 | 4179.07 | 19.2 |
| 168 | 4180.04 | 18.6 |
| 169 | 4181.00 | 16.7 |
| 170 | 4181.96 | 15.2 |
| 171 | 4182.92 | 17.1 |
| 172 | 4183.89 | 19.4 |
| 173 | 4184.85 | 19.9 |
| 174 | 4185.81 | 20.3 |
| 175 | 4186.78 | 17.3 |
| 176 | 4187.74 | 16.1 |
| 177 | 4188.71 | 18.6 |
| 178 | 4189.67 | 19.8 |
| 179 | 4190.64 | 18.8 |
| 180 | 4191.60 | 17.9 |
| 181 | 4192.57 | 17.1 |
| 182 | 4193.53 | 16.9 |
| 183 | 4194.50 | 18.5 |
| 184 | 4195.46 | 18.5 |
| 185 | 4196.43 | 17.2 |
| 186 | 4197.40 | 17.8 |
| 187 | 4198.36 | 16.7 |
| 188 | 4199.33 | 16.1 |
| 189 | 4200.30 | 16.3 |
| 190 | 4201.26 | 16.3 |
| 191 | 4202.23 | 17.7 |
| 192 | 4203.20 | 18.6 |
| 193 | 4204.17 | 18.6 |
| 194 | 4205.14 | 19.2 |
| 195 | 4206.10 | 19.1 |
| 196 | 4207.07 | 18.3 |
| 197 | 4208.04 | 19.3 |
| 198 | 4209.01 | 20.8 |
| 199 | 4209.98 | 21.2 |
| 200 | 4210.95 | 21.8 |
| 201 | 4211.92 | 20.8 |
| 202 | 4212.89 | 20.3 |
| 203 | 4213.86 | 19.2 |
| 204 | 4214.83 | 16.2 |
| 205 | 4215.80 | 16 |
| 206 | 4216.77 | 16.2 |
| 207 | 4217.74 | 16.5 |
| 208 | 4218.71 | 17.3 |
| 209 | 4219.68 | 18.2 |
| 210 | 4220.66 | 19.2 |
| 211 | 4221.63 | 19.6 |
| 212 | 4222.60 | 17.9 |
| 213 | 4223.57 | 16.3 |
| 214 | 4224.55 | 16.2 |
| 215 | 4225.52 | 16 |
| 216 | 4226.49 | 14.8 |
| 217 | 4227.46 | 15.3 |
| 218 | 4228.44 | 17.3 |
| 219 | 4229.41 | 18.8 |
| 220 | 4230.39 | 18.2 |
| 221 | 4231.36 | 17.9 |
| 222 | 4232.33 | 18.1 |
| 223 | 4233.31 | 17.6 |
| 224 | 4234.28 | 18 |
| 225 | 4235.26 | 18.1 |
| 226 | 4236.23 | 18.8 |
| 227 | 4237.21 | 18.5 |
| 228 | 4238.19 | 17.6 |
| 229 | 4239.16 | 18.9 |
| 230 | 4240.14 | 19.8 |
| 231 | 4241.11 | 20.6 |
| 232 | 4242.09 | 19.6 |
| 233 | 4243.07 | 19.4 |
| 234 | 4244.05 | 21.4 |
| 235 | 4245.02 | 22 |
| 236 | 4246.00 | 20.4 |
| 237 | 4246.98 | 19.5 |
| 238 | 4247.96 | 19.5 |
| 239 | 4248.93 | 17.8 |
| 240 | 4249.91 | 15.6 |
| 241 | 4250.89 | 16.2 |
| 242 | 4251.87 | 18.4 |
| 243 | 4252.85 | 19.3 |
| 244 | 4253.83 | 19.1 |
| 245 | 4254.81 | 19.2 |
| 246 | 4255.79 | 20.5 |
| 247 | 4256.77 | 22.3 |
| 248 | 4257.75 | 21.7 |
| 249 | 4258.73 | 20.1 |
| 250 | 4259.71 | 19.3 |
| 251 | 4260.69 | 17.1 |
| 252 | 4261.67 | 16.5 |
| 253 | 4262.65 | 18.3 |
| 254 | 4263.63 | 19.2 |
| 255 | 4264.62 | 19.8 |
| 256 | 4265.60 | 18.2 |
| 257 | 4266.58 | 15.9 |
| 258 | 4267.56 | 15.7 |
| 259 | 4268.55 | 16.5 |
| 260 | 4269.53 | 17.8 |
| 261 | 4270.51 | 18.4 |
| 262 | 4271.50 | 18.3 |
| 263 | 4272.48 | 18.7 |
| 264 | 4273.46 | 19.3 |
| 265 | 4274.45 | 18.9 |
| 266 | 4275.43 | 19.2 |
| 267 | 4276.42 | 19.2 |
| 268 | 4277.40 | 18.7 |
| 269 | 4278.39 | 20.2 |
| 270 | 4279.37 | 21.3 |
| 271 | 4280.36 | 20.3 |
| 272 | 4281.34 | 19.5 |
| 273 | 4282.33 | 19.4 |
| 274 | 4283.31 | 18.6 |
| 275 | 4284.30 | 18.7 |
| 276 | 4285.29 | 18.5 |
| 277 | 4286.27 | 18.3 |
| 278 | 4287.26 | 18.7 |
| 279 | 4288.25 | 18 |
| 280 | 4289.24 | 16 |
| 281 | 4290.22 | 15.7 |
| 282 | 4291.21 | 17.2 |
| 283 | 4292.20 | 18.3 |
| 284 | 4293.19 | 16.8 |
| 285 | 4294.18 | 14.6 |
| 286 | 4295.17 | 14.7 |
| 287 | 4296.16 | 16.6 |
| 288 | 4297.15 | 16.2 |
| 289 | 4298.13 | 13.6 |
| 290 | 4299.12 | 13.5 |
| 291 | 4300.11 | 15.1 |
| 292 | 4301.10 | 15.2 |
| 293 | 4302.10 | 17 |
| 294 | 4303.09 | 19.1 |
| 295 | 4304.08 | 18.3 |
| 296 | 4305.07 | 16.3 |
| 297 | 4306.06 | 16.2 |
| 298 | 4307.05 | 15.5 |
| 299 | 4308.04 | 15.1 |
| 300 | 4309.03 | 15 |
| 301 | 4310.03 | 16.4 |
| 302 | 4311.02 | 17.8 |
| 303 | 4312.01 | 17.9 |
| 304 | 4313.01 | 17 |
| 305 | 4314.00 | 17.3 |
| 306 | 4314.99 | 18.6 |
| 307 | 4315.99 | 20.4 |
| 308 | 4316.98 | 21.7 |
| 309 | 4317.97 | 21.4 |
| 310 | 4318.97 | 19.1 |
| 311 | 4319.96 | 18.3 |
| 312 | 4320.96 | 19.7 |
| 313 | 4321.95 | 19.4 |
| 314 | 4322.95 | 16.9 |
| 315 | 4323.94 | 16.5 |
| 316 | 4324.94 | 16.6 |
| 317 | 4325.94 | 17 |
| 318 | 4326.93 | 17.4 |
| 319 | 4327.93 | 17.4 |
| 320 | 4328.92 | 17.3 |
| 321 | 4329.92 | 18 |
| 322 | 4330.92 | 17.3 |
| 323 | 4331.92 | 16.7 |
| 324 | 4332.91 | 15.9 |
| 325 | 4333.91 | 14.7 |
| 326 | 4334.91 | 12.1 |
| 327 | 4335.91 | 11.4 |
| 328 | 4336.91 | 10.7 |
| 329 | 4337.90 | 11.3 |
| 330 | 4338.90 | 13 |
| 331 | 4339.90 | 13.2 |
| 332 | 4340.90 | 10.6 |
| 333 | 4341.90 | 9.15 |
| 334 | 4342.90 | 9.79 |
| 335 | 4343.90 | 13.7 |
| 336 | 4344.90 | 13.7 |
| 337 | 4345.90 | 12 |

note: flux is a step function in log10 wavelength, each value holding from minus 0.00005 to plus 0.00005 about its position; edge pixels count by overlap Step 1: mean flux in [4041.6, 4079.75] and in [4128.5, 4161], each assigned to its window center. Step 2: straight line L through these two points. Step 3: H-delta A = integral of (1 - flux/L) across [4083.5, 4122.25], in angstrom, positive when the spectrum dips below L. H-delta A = 7.7 angstrom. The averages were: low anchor 18.5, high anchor 18.1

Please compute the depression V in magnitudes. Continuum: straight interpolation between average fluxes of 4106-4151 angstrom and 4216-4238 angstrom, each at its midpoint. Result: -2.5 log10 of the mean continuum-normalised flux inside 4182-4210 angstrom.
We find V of -0.05 mag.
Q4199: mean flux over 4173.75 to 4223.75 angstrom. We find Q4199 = 18.2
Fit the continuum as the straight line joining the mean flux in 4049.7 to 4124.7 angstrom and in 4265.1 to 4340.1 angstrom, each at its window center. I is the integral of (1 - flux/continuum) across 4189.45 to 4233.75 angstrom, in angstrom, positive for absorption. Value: -3.1 angstrom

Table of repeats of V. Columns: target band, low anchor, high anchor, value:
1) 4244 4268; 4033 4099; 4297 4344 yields -0.15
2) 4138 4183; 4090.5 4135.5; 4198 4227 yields -0.11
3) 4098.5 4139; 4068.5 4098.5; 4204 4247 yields 0.13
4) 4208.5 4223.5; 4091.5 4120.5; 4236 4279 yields -0.08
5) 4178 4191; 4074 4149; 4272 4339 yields -0.10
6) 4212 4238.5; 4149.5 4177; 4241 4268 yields 0.07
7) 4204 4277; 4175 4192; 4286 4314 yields -0.07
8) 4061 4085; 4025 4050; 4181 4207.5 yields 0.07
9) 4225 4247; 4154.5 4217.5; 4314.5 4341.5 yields -0.06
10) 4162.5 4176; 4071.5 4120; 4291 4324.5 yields -0.10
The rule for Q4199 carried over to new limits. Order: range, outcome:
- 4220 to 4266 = 18.6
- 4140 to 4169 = 18.3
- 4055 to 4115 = 16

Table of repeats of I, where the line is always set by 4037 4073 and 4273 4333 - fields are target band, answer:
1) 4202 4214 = -1.06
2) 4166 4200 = 0.83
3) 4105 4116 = 2.28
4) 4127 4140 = 0.58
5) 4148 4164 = -0.19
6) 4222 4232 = 0.59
